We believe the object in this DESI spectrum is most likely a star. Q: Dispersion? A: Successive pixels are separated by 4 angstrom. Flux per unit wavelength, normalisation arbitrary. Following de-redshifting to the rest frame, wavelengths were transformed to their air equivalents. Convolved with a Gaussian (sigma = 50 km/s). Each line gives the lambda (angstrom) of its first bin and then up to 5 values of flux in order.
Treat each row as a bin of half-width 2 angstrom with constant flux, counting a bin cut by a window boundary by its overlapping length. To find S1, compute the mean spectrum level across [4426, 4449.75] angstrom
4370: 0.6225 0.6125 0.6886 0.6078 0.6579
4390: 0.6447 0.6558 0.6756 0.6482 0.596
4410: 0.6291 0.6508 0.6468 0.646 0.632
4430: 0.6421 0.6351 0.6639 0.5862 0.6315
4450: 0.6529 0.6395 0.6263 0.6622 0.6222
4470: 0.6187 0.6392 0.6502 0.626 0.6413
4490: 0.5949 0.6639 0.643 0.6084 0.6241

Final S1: 0.633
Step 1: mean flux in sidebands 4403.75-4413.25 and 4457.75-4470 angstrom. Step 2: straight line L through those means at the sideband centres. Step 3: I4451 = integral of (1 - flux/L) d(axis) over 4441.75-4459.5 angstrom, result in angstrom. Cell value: 0.0 angstrom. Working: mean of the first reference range 0.619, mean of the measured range 0.631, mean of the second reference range 0.635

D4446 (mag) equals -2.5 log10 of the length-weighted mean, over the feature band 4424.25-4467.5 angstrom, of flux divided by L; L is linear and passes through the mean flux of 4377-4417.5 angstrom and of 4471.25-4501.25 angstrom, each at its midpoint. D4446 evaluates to 0.01 mag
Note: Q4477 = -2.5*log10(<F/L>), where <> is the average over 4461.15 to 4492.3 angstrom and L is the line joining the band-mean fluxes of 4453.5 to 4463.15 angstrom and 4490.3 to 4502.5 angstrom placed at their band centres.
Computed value 0.01 mag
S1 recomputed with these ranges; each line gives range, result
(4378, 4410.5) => 0.643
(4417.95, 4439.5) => 0.644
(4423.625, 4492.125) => 0.633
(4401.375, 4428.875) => 0.635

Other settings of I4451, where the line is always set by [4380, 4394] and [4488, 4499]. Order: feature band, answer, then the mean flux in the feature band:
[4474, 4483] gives -0.1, 0.64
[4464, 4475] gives 0.2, 0.626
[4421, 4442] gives 0.0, 0.638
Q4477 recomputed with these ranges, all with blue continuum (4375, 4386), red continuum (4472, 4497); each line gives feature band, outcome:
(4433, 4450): 0.02 mag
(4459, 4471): 0.01 mag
